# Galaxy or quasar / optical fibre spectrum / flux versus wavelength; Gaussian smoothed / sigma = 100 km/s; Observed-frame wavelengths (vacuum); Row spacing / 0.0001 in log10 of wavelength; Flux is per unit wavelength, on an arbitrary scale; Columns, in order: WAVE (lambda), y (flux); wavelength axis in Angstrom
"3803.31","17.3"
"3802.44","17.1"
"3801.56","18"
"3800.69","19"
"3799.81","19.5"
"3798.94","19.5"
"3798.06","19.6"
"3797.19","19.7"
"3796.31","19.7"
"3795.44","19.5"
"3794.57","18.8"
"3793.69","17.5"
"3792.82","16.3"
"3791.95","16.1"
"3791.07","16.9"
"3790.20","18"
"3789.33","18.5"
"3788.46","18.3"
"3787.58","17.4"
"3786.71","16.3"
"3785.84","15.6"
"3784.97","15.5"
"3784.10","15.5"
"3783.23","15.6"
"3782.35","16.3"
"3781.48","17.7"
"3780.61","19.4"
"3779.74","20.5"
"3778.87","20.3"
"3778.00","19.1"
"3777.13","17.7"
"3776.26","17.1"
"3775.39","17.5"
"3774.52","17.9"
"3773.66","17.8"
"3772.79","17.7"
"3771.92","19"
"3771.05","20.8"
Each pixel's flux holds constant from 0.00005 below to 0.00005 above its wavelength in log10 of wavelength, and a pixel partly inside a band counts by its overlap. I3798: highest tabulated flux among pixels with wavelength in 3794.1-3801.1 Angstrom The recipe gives 19.7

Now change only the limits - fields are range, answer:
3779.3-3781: 20.5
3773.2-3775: 17.9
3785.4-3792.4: 18.5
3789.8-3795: 18.8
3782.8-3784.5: 15.6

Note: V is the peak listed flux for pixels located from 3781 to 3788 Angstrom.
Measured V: 17.7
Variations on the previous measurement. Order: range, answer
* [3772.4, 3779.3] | 20.3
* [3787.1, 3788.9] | 18.3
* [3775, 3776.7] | 17.5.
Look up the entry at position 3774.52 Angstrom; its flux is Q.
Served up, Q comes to 17.9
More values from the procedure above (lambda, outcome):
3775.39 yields 17.5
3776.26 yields 17.1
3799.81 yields 19.5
